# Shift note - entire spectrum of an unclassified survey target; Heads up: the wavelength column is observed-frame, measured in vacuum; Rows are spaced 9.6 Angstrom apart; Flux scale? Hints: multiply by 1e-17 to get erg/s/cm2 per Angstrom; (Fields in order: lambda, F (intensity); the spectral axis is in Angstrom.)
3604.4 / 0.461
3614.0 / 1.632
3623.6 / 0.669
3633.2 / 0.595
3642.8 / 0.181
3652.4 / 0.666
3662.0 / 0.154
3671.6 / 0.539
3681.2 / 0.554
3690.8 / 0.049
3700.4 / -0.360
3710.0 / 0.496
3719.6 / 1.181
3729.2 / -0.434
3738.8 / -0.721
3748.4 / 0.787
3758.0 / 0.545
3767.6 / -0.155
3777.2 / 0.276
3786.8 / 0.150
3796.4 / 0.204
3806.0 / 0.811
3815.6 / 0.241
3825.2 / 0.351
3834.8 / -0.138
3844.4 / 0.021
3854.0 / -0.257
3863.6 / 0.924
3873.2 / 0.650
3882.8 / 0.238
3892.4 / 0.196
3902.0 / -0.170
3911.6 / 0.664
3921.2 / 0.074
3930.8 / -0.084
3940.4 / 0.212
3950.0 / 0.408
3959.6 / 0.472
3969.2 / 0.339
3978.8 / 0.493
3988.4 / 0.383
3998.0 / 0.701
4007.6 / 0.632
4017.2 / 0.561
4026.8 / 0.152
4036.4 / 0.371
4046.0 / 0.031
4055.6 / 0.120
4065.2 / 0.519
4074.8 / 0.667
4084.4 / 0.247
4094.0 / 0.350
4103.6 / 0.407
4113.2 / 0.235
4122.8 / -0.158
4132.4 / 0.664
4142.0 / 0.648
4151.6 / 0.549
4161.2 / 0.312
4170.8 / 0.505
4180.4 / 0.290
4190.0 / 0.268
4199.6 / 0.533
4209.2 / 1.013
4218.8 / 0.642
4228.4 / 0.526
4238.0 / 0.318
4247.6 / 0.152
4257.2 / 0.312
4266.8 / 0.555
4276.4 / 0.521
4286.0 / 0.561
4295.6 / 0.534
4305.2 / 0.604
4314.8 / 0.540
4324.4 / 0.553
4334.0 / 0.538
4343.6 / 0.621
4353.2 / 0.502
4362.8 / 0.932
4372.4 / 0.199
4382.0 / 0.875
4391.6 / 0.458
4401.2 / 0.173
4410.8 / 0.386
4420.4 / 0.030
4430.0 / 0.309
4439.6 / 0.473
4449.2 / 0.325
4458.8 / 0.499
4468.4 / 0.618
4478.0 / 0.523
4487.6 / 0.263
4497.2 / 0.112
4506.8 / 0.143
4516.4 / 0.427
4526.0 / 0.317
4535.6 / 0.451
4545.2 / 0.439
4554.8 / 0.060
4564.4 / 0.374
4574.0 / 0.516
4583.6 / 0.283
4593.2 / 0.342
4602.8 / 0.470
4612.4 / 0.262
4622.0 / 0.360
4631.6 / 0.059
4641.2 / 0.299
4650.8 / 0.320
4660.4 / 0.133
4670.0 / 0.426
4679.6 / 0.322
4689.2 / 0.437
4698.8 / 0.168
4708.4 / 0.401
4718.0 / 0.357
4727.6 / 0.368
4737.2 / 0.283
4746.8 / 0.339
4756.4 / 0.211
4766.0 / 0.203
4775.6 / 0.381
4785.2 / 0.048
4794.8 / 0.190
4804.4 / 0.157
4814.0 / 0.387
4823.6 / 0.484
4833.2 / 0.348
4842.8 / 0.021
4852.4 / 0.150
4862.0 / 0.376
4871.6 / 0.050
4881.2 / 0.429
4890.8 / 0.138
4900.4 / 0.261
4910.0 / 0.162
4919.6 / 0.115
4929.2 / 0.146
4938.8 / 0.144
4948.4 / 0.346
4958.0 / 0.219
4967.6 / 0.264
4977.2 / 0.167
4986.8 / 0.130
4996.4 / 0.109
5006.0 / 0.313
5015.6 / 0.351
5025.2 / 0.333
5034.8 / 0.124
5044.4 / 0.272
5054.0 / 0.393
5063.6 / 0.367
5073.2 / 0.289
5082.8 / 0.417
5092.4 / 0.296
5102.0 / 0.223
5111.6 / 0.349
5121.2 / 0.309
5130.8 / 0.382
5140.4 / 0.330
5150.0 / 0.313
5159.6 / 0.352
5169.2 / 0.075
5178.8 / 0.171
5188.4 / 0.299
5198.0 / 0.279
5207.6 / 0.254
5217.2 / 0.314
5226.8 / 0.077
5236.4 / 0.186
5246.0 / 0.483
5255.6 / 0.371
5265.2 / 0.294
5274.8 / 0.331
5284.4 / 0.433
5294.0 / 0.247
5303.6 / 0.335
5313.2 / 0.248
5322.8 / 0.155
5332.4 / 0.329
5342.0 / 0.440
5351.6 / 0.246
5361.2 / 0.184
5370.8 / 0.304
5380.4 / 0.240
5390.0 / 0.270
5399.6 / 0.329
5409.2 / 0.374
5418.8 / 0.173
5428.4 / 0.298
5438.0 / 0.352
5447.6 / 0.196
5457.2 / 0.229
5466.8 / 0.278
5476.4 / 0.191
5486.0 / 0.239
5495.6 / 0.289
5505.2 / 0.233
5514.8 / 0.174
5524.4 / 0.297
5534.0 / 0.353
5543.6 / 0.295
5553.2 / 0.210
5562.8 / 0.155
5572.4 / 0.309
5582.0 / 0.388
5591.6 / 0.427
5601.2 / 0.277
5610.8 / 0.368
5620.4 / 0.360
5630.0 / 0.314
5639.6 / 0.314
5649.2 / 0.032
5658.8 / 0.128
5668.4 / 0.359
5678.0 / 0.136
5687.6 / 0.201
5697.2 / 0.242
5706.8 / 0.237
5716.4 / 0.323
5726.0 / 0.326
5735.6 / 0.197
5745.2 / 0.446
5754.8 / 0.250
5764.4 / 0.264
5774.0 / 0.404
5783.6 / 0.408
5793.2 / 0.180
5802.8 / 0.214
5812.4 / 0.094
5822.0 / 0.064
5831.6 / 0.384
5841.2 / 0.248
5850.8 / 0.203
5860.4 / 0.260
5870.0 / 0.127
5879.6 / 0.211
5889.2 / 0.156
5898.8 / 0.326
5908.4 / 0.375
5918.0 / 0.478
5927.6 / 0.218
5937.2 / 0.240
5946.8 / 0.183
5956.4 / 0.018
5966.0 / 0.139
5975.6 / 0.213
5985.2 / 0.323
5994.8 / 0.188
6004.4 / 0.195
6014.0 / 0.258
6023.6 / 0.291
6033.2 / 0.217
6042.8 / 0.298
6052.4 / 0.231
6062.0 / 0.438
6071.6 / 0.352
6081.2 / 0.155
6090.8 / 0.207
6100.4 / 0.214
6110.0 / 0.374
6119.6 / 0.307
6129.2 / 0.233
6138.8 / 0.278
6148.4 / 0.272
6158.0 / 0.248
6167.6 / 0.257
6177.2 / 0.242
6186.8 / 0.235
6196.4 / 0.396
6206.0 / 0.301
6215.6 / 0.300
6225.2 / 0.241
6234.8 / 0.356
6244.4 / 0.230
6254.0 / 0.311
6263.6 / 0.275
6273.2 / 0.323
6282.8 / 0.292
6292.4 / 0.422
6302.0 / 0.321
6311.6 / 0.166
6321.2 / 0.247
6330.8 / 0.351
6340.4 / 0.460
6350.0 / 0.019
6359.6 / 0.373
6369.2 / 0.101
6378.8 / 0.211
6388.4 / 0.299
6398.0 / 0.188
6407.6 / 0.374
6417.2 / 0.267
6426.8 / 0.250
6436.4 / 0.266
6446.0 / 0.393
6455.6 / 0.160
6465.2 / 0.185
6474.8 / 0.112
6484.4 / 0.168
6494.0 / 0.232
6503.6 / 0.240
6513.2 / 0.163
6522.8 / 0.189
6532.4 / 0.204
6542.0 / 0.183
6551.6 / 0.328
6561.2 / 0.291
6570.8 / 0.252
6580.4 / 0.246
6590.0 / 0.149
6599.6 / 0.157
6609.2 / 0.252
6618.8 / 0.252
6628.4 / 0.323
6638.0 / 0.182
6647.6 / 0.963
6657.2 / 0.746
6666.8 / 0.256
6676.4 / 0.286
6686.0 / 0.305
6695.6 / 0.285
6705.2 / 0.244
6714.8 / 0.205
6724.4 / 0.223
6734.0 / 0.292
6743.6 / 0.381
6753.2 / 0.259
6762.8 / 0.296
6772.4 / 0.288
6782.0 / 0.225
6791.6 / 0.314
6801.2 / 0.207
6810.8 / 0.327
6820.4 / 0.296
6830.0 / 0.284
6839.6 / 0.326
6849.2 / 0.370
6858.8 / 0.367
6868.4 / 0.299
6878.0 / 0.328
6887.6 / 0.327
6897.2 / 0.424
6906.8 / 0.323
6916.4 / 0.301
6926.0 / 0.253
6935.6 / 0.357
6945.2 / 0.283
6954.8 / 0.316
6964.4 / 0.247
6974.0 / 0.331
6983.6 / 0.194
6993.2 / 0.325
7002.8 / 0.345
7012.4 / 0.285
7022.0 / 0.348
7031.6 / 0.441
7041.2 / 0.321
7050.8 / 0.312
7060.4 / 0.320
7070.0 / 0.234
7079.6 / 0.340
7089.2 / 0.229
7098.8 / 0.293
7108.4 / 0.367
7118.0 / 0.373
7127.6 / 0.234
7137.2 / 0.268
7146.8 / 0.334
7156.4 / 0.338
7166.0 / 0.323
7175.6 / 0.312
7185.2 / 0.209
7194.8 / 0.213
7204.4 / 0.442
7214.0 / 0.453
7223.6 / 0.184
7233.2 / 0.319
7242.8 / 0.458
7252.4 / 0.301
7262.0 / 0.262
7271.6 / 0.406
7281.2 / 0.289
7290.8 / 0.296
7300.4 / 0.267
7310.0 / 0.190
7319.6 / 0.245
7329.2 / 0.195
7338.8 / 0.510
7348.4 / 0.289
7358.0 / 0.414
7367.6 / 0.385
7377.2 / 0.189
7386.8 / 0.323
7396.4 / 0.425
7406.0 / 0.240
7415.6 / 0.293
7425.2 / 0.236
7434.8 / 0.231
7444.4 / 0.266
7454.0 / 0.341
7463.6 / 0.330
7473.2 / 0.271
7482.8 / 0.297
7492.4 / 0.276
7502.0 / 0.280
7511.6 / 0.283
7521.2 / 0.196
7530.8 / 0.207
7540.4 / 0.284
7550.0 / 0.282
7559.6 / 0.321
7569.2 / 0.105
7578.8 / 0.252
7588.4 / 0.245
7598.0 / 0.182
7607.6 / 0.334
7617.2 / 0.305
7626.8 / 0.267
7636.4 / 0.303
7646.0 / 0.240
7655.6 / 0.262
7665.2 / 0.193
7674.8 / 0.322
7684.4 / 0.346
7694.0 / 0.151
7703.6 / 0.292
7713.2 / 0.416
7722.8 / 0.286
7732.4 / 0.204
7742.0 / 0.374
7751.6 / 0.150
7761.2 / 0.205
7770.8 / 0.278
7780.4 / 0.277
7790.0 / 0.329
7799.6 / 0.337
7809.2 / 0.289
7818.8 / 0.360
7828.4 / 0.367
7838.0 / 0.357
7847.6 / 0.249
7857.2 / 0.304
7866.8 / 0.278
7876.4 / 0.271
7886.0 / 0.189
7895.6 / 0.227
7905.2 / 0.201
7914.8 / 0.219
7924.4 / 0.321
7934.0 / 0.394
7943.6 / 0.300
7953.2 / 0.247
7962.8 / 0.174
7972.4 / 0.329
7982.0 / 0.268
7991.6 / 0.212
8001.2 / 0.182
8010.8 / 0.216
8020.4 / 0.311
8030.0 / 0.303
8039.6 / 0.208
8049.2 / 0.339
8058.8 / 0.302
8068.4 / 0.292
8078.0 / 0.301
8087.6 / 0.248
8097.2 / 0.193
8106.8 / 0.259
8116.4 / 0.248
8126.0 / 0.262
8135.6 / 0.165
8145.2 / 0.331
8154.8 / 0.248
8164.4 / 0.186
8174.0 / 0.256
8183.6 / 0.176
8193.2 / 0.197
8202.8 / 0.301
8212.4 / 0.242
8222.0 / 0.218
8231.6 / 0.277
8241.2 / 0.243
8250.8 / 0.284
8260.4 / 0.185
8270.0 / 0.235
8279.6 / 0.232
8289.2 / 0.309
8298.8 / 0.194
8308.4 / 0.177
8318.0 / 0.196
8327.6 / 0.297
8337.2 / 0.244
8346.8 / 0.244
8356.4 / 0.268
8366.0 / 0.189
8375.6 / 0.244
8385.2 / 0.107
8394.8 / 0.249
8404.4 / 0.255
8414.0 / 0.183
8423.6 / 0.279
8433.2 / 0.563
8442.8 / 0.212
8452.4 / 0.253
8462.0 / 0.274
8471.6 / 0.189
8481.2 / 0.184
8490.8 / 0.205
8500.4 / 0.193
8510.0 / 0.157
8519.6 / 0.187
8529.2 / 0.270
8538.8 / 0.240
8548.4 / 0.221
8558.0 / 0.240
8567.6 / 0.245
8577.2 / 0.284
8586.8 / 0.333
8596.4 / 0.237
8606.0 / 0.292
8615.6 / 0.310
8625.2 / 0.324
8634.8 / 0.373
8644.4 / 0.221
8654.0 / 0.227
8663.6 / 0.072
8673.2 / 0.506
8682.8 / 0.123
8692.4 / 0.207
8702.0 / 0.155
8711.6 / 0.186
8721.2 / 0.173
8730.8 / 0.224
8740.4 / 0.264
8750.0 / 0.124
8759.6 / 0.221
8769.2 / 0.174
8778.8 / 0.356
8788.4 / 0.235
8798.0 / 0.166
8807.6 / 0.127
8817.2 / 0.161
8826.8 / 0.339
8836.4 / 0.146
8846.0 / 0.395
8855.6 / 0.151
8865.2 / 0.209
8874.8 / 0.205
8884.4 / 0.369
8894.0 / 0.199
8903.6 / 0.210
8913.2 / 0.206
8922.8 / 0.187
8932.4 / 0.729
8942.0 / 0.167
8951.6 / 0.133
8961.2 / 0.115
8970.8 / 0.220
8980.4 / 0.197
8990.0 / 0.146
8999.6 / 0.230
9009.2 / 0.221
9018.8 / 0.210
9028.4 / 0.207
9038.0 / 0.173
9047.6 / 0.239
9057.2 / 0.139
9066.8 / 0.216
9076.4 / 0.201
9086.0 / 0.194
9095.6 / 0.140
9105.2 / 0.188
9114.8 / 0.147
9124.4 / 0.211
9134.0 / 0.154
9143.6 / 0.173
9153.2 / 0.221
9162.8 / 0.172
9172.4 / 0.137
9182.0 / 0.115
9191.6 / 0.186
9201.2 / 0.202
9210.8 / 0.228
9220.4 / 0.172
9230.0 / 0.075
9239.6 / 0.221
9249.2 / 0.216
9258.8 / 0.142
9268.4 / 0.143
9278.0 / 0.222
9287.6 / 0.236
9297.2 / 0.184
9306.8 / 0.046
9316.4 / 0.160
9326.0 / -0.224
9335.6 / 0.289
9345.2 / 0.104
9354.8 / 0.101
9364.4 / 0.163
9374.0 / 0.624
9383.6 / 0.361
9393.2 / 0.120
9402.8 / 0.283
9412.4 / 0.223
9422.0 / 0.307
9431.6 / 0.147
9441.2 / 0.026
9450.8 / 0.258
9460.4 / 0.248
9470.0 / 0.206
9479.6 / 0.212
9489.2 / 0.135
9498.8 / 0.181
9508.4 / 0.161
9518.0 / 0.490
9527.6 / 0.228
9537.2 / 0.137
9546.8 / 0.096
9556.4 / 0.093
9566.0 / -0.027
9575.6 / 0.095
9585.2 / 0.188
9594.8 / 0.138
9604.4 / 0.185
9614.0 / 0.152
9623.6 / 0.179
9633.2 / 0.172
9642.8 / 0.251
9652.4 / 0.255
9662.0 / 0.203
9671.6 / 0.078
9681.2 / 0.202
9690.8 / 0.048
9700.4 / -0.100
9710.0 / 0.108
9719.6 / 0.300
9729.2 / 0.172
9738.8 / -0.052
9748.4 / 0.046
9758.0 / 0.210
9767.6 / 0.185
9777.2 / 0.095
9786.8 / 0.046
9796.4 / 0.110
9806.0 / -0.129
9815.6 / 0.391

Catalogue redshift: 0.78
